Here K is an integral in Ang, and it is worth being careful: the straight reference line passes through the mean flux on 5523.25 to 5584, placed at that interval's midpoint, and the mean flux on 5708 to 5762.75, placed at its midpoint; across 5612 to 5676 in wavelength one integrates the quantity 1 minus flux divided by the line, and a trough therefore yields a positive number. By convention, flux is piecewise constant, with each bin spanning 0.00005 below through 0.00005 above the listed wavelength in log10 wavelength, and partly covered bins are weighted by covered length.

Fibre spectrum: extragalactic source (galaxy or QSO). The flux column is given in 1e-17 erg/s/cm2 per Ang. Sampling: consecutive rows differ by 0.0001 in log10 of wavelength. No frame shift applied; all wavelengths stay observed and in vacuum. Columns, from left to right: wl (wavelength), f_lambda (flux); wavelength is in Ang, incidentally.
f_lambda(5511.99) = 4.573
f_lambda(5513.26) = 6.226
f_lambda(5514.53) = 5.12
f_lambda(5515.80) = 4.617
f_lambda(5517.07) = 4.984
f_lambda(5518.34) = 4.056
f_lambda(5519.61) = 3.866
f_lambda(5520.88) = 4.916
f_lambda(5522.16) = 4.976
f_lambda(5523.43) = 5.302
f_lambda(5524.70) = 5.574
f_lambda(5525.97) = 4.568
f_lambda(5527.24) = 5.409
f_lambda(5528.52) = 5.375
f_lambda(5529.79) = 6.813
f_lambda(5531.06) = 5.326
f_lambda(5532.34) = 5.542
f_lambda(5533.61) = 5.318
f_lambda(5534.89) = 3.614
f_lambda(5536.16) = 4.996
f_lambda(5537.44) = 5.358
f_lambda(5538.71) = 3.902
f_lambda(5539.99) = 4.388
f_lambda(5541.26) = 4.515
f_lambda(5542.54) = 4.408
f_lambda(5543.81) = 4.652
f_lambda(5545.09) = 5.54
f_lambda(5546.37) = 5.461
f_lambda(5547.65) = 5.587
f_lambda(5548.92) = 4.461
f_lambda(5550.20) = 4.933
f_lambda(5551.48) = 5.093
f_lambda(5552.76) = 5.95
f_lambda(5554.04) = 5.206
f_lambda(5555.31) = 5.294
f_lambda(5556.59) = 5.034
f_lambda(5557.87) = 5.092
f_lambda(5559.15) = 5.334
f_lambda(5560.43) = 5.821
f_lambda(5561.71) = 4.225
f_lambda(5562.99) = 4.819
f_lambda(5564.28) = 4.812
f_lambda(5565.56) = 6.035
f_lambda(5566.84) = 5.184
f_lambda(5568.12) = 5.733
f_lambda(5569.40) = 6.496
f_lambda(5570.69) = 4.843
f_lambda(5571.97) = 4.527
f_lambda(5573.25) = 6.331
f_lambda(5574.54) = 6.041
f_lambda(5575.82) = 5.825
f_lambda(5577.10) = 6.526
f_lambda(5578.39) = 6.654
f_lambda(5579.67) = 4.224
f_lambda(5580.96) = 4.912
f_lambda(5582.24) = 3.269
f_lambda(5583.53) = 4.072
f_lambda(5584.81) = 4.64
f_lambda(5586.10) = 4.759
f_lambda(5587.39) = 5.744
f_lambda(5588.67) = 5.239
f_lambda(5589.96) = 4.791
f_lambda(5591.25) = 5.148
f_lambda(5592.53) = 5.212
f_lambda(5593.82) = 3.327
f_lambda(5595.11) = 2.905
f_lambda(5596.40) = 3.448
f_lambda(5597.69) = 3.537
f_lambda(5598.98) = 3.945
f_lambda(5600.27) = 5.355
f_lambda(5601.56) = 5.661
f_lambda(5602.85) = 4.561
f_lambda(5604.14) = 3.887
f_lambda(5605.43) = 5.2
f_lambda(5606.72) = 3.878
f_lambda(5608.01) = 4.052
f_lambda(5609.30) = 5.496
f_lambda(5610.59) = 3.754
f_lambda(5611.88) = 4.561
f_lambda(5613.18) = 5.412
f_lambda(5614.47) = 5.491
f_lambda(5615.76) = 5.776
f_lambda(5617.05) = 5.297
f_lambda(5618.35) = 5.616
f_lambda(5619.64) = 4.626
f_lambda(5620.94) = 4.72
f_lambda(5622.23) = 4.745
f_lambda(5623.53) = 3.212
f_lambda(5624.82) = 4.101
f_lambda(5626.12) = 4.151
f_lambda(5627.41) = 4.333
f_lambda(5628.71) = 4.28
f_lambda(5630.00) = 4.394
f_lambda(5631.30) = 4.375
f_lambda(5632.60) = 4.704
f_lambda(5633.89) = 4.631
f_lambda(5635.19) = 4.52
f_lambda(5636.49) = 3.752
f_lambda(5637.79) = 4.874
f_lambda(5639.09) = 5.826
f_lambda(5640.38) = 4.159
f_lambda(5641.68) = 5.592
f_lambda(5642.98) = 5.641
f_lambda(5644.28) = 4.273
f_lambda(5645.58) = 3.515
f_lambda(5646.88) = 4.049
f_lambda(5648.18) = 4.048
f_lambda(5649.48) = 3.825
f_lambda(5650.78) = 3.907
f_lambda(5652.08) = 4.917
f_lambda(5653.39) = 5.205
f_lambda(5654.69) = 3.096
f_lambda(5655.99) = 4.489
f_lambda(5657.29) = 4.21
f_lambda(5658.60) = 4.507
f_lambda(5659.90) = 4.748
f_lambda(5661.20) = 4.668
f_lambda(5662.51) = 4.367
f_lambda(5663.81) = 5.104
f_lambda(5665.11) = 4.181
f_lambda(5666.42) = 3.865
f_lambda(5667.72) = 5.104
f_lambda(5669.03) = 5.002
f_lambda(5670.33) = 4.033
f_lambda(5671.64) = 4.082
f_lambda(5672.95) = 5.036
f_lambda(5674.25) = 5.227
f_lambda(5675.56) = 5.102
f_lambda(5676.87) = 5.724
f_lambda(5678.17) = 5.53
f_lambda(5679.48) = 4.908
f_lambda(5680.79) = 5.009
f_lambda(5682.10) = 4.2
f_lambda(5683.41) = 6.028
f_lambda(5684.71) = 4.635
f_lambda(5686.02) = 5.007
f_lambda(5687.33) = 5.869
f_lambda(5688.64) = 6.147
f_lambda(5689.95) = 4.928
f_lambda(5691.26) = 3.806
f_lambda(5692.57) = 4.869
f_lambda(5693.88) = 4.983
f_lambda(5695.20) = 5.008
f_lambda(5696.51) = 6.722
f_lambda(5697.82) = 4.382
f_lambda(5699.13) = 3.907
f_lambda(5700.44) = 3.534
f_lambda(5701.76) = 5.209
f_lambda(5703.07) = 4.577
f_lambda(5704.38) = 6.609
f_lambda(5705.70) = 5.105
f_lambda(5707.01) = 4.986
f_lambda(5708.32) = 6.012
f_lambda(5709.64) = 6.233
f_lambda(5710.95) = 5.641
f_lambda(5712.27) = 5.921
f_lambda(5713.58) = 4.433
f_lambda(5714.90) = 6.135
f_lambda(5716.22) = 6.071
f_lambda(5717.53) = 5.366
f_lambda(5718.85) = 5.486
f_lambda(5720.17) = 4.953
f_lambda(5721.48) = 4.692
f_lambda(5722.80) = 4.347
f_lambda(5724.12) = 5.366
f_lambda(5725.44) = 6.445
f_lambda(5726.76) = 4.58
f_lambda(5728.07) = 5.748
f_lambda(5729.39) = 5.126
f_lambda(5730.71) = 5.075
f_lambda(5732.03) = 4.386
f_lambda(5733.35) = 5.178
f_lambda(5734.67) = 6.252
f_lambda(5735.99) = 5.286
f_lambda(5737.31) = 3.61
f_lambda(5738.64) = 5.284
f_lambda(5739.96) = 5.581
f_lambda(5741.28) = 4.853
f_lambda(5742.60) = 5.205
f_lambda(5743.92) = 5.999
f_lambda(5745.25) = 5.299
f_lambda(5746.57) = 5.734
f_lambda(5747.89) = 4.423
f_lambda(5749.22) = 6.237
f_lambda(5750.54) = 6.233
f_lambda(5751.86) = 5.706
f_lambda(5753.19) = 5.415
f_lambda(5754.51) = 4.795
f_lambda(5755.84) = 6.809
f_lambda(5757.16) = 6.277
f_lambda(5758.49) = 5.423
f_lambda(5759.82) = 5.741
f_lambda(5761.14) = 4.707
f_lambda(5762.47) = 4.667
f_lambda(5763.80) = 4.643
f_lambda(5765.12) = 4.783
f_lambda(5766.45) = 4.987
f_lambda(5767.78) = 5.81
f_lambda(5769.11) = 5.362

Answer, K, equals 8.5 Ang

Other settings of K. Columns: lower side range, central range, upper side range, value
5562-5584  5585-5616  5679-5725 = 3.88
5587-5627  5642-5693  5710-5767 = 2.52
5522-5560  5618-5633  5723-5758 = 2.36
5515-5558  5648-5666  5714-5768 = 2.82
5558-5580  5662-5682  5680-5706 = 1.17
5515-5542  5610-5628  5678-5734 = 1.26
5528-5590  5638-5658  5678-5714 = 2.69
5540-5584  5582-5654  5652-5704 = 6.58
